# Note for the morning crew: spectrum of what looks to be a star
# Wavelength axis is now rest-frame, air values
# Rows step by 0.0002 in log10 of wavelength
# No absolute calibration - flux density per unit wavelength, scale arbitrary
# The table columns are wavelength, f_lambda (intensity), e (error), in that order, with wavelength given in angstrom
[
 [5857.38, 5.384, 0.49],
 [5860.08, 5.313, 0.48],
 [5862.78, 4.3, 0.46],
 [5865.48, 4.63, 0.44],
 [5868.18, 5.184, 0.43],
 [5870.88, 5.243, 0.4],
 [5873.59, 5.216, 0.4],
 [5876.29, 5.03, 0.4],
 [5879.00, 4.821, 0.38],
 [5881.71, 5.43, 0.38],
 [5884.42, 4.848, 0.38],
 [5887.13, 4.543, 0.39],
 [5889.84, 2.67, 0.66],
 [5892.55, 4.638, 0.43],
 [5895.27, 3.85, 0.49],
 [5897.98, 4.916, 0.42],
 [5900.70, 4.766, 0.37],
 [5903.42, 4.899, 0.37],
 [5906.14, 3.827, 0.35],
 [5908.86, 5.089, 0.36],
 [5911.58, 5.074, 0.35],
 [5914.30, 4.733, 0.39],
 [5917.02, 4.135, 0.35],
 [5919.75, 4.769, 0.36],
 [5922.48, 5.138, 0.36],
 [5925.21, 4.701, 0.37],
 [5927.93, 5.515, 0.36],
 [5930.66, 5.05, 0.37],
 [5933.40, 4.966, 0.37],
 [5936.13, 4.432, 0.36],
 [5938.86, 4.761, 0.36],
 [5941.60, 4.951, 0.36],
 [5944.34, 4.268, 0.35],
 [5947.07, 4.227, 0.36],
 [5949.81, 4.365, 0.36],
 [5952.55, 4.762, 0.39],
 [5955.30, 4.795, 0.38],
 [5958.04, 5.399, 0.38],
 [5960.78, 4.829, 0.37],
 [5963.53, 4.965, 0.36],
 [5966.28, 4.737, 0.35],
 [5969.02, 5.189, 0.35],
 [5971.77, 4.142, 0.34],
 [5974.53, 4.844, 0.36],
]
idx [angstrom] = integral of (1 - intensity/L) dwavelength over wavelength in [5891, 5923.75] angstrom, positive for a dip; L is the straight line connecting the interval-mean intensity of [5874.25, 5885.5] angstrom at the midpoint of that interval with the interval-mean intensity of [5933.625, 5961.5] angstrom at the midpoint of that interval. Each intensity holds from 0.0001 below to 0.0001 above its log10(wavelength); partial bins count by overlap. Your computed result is 1.7 angstrom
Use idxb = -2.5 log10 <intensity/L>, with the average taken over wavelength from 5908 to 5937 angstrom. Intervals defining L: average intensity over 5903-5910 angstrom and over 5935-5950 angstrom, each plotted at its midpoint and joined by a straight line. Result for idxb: -0.08 mag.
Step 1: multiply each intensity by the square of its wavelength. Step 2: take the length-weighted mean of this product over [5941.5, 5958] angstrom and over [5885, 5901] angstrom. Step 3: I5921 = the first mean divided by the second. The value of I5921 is 1.11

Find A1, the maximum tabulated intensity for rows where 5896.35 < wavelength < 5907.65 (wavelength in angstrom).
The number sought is 4.916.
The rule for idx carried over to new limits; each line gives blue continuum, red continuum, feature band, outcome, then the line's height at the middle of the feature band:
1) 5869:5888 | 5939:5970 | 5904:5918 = 0.9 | 4.92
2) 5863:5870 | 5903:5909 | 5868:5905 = -0.4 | 4.65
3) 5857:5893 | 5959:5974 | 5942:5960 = 0.5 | 4.79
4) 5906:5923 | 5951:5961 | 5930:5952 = 1.1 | 4.87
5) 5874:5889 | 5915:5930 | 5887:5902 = 2.1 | 4.87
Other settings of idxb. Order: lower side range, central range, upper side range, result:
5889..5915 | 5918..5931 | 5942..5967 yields -0.10 mag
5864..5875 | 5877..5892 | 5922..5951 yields 0.11 mag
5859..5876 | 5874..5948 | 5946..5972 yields 0.05 mag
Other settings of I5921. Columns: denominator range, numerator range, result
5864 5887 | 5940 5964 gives 0.97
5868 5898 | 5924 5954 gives 1.03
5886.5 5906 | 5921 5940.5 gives 1.16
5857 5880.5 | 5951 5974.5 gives 1.00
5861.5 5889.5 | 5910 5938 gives 1.02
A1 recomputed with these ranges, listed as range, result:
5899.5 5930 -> 5.515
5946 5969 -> 5.399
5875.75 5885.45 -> 5.43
